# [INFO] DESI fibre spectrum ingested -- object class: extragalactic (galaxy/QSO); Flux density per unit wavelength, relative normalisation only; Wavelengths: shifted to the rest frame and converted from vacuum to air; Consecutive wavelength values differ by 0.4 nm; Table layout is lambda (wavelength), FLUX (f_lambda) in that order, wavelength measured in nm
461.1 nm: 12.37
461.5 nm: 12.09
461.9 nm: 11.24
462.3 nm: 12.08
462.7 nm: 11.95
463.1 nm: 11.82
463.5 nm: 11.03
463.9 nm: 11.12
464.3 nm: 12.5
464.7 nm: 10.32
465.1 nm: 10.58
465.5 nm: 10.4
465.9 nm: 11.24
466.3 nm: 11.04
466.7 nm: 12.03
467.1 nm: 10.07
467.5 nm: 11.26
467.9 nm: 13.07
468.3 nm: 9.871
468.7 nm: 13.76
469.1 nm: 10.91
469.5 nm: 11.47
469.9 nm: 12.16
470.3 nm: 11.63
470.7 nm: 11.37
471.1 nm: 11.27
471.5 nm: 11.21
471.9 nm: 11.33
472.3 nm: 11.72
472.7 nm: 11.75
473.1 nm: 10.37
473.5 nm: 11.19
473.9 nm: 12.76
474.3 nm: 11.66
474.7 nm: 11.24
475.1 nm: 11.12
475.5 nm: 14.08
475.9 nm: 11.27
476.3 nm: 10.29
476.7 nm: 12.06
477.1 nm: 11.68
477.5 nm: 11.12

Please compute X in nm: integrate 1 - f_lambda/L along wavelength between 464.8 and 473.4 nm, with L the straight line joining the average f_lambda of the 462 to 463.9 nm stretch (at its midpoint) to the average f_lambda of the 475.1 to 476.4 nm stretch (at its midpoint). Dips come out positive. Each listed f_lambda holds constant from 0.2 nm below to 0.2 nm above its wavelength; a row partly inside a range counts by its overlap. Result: 0.30 nm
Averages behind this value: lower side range 11.6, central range 11.3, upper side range 11.9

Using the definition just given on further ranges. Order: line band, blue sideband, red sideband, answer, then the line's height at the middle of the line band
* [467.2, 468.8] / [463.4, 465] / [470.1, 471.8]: -0.06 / 11.3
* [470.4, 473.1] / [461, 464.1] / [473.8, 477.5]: 0.08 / 11.7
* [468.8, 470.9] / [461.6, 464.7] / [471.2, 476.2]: 0.00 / 11.6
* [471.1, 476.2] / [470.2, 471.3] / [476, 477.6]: -0.11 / 11.4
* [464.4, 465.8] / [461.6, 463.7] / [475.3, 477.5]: 0.12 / 11.7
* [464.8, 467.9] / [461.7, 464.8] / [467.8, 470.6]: 0.16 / 11.7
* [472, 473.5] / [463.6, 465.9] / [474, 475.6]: 0.06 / 11.8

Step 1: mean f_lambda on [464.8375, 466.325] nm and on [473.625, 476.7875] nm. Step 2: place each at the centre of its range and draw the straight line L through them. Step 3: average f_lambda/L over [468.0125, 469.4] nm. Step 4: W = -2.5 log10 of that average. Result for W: -0.05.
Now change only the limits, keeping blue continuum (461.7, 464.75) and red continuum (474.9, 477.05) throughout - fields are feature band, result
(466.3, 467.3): 0.05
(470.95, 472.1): 0.04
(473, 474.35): 0.02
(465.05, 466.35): 0.08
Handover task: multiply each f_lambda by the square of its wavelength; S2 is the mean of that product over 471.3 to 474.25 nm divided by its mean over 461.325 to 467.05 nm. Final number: 1.0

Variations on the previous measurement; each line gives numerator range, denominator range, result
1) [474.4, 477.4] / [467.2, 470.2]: 1.03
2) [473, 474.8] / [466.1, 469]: 1.02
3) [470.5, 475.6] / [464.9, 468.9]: 1.05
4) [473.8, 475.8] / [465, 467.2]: 1.15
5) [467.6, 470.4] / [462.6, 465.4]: 1.07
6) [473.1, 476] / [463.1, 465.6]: 1.11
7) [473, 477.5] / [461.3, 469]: 1.06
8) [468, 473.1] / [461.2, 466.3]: 1.04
